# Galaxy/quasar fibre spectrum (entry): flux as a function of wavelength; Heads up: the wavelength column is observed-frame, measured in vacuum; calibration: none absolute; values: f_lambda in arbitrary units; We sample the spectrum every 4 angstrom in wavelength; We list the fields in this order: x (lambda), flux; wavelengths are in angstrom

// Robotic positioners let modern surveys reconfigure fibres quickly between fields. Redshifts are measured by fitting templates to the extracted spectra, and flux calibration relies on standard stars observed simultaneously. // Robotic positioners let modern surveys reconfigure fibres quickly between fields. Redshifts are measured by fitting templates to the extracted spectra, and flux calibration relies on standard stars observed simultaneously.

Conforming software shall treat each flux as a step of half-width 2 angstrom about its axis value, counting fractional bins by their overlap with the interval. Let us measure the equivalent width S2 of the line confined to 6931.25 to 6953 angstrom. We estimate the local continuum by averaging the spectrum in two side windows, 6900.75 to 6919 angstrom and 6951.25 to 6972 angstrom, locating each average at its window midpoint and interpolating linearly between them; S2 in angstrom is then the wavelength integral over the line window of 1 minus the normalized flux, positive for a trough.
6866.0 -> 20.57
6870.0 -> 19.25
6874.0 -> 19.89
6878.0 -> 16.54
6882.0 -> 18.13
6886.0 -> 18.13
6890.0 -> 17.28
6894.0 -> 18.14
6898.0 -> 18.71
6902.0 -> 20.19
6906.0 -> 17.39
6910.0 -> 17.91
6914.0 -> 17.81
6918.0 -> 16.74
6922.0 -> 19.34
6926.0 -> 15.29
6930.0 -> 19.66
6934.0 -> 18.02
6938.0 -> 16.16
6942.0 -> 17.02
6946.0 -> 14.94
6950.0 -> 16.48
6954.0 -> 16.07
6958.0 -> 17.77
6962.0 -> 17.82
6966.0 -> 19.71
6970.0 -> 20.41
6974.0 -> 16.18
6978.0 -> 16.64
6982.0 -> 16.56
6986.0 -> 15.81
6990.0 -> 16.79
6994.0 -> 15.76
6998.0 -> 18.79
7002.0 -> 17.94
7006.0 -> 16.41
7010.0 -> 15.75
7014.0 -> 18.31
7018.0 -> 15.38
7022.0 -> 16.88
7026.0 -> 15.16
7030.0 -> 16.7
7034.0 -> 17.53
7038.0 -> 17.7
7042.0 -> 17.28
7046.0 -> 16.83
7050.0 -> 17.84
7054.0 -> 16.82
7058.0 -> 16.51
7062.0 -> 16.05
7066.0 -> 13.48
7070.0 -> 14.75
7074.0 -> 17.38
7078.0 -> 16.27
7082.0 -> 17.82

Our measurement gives 1.9 angstrom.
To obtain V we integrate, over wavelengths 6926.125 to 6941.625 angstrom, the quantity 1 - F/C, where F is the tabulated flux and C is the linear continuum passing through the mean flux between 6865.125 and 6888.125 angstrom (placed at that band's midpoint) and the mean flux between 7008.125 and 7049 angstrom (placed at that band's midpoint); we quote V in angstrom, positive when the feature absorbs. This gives 0.36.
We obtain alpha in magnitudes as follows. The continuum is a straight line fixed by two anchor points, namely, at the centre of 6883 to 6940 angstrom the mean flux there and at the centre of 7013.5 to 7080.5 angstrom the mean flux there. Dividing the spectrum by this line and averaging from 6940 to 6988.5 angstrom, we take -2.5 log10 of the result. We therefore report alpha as 0.02 mag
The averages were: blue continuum 17.9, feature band 17.1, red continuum 16.5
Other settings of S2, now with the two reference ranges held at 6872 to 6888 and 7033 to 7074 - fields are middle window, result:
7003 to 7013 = 0.26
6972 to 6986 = 0.69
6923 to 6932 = 0.02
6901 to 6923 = -0.28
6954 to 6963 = 0.00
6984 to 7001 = 0.23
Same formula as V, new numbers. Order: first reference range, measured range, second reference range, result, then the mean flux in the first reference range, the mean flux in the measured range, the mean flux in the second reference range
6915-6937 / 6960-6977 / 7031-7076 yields -1.1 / 17.7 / 18.4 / 16.6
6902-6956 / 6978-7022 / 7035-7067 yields 0.5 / 17.3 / 16.8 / 16.7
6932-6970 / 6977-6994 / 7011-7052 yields 0.8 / 17.3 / 16.4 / 16.9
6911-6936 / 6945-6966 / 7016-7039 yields 0.5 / 17.8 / 17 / 16.5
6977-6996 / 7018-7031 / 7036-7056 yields 0.7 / 16.3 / 16.1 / 17.3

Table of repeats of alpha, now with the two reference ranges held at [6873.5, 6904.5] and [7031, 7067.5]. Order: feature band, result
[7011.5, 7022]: 0.02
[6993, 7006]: -0.02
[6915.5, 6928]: 0.05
